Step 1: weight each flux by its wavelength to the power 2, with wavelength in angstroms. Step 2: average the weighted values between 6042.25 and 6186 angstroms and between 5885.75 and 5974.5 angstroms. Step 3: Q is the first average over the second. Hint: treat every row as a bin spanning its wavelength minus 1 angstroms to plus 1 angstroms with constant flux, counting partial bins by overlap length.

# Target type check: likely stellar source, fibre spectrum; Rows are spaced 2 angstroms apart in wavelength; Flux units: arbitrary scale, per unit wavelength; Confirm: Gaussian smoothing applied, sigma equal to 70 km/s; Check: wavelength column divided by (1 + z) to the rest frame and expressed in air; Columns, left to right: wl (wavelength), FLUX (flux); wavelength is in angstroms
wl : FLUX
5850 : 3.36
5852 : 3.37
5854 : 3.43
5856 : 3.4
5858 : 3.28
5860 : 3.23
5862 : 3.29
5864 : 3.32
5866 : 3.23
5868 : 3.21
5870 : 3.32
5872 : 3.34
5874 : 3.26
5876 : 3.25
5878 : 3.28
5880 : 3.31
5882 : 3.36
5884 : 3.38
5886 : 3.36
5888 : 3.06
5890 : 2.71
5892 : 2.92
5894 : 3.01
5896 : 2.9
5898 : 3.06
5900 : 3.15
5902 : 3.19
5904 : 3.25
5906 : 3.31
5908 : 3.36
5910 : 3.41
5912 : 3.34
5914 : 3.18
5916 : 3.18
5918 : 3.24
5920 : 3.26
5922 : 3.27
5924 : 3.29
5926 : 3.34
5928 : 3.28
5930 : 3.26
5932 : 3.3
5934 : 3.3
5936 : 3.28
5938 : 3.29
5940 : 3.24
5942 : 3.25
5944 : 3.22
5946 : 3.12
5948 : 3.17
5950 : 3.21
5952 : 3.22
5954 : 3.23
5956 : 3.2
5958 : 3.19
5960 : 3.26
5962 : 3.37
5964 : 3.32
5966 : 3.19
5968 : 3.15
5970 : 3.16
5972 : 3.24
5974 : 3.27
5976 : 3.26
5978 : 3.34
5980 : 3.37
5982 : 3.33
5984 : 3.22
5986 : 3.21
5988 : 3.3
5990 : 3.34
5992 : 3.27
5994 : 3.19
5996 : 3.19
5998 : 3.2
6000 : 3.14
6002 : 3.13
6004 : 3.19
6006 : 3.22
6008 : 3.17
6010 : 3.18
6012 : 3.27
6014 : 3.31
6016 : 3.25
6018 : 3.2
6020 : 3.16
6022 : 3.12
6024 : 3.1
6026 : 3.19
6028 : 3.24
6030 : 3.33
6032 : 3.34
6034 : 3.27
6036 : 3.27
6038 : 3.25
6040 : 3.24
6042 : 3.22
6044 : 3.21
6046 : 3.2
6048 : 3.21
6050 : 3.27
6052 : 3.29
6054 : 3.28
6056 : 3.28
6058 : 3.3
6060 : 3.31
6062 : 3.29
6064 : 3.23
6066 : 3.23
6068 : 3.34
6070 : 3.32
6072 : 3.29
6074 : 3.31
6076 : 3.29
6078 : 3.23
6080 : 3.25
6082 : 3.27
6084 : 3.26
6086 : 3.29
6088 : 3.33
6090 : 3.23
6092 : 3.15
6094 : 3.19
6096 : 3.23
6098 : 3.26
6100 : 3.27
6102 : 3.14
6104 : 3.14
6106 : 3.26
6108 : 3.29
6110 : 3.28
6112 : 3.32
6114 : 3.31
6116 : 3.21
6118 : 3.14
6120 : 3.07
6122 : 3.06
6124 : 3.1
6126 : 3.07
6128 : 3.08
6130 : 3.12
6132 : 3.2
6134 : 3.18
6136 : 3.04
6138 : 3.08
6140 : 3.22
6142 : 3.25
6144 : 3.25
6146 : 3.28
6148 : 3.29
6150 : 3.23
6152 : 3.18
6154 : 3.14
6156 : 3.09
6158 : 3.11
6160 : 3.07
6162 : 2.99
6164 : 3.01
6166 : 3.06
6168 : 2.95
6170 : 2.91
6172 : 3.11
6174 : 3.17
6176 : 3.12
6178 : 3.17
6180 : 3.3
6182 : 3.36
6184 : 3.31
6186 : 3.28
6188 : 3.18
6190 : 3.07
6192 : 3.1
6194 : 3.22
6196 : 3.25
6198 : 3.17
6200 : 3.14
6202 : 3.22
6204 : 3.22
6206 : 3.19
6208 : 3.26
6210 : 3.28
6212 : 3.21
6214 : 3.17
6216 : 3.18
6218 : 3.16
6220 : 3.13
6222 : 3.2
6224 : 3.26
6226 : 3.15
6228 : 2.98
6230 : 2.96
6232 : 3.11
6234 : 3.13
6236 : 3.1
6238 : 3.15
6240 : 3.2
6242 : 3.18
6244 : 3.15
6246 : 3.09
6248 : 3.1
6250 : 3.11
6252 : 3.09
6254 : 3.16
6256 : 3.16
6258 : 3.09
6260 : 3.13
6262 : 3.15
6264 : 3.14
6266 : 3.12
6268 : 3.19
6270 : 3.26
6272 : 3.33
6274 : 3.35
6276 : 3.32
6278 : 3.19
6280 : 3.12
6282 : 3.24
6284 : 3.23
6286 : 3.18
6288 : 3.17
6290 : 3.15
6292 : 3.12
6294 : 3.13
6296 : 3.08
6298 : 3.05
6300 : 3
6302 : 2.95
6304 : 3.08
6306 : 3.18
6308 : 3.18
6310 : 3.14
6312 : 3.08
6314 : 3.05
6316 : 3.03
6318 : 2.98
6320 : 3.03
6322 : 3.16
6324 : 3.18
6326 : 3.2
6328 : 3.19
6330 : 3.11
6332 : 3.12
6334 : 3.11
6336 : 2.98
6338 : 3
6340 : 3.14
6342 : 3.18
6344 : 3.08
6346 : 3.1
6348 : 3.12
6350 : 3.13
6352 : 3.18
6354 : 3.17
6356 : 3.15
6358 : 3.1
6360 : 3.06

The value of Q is 1.06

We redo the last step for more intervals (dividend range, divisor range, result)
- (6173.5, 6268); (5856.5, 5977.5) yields 1.08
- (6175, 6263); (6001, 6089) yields 1.03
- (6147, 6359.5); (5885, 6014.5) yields 1.08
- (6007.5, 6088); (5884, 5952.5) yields 1.06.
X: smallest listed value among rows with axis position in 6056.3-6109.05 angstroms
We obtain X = 3.14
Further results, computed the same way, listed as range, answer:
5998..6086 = 3.1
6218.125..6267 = 2.96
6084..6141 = 3.04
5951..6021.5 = 3.13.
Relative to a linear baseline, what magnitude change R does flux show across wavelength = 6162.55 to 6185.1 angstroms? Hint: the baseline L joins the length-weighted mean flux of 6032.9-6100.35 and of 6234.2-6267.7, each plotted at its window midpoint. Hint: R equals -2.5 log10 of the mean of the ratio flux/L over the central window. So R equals 0.02 mag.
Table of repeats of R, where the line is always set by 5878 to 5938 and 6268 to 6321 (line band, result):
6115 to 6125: 0.02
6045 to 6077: -0.03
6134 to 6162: 0.00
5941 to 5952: 0.00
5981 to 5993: -0.03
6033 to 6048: -0.01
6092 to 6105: -0.01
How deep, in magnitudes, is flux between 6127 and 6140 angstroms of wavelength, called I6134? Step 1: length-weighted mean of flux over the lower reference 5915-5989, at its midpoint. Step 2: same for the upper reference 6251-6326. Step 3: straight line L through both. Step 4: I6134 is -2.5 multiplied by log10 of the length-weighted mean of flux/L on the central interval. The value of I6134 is 0.023 mag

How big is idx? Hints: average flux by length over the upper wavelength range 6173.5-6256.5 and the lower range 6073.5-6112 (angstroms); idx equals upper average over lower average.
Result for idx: 0.98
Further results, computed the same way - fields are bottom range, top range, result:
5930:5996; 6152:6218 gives 0.97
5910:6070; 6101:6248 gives 0.97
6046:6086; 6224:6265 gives 0.95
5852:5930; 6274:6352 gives 0.96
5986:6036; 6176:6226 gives 1.00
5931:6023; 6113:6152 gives 0.98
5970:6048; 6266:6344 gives 0.97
